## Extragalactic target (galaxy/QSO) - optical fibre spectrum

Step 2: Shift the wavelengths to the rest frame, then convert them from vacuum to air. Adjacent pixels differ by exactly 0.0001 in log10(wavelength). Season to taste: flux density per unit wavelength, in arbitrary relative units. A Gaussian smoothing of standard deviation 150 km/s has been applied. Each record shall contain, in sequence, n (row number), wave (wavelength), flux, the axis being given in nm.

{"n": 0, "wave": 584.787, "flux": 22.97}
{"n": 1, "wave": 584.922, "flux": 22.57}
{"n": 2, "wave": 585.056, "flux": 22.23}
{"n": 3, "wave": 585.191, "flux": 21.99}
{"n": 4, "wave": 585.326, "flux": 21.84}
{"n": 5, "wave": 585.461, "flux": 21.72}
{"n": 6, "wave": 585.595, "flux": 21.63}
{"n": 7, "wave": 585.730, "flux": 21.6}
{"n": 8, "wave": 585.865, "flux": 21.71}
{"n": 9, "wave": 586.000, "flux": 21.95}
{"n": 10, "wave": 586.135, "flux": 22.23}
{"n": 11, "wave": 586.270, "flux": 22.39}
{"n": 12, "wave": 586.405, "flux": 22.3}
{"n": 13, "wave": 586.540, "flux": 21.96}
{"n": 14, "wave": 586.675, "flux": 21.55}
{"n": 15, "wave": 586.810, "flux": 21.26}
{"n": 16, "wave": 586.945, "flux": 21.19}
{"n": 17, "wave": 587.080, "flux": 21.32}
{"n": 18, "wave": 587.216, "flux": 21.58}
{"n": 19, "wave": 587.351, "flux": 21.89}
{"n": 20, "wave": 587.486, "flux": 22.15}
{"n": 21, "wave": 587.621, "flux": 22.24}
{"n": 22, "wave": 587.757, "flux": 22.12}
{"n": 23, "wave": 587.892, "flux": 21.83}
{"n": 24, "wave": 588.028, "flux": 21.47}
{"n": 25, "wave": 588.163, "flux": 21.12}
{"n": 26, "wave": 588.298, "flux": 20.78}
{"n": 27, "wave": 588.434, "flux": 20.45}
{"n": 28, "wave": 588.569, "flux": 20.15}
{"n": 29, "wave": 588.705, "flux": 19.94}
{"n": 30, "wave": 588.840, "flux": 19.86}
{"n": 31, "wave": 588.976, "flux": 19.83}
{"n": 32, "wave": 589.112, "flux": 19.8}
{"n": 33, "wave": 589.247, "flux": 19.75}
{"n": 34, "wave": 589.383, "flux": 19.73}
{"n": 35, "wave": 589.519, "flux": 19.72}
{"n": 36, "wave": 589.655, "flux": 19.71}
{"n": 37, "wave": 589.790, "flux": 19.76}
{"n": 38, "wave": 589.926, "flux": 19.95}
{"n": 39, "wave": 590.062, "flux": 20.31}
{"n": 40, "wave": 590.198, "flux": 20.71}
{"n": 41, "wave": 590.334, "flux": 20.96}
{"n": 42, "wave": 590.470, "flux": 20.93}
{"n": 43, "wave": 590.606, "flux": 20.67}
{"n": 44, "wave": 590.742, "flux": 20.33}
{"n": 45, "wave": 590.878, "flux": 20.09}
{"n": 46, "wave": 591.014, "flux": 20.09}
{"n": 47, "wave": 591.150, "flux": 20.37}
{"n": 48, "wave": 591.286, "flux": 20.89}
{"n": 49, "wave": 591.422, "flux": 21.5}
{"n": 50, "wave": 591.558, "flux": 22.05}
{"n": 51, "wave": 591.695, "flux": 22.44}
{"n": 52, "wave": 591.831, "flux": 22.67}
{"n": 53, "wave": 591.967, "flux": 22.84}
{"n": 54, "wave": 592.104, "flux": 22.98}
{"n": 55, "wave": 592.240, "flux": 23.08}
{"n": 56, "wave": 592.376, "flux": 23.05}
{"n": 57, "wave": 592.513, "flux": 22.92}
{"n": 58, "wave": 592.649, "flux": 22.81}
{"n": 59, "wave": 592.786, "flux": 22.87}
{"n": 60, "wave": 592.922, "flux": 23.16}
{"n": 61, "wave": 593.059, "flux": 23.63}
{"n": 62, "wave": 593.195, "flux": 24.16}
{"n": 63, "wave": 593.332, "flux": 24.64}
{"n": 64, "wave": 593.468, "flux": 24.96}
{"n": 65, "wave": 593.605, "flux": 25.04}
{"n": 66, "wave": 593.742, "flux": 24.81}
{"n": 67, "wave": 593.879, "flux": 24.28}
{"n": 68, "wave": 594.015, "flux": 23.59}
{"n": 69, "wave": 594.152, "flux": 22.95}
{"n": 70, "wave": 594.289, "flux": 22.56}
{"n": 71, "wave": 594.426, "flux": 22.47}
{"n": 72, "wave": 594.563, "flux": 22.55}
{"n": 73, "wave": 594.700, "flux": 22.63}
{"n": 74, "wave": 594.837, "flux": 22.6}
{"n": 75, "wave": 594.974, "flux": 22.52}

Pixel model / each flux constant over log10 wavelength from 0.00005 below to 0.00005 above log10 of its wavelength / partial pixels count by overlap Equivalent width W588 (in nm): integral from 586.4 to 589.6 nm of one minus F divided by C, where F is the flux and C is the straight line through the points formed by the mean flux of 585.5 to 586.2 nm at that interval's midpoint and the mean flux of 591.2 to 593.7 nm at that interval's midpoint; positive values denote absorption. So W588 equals 0.18 nm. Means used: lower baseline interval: 21.8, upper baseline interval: 23.1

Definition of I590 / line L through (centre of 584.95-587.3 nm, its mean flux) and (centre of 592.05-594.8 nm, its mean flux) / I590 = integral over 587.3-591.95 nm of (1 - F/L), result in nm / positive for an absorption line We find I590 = 0.371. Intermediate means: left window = 21.8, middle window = 20.8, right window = 23.4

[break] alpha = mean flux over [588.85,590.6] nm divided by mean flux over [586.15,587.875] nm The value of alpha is 0.9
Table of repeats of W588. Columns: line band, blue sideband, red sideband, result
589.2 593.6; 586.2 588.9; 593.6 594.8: 0.153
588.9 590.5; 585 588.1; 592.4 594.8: 0.177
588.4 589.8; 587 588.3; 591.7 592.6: 0.140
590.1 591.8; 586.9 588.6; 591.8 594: 0.139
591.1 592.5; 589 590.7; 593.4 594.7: -0.030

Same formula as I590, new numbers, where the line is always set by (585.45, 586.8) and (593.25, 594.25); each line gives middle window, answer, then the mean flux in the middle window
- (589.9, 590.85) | 0.109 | 20.6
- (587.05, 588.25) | 0.033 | 21.7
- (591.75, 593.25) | 0.049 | 23.1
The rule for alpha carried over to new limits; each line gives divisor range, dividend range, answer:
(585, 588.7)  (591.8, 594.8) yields 1.08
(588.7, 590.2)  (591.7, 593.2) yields 1.16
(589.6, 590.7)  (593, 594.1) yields 1.20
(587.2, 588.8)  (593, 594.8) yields 1.11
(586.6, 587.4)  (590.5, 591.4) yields 0.96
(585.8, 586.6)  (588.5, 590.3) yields 0.90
